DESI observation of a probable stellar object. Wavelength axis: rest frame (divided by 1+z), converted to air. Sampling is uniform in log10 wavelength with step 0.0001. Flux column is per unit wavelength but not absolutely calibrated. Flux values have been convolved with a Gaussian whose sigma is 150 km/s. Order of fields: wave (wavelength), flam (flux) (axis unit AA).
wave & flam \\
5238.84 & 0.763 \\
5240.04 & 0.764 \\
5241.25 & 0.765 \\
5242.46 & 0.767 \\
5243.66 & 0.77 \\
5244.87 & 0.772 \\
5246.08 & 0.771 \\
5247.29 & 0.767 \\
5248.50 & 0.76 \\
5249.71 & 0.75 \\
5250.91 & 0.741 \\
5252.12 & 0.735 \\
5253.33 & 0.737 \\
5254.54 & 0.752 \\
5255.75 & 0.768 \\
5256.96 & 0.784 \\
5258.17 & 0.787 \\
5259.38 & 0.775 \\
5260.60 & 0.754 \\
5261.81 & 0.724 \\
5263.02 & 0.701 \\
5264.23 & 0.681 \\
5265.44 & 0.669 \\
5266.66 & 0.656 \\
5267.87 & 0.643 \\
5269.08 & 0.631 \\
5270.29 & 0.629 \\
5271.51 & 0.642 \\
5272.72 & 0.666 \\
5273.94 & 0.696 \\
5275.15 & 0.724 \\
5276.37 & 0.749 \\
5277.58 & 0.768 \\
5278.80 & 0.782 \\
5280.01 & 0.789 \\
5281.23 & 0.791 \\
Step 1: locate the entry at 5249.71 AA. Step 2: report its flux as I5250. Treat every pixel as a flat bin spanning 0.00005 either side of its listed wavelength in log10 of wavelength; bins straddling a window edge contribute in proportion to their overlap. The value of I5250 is 0.75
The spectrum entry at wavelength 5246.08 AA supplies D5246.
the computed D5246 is 0.771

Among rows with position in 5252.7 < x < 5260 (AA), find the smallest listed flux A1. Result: 0.737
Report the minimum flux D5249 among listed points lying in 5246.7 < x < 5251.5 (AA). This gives 0.741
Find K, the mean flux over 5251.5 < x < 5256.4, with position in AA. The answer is 0.748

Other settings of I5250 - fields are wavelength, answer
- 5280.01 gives 0.789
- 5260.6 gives 0.754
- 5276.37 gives 0.749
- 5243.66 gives 0.77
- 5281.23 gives 0.791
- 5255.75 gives 0.768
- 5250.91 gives 0.741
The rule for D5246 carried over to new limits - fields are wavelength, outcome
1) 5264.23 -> 0.681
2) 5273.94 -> 0.696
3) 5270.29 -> 0.629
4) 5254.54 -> 0.752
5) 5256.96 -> 0.784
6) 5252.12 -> 0.735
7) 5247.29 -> 0.767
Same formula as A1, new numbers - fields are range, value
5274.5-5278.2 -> 0.724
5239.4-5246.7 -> 0.764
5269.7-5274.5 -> 0.629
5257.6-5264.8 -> 0.681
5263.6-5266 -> 0.669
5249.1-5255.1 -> 0.735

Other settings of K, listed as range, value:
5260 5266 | 0.707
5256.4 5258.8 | 0.786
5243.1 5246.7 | 0.77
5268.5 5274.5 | 0.652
